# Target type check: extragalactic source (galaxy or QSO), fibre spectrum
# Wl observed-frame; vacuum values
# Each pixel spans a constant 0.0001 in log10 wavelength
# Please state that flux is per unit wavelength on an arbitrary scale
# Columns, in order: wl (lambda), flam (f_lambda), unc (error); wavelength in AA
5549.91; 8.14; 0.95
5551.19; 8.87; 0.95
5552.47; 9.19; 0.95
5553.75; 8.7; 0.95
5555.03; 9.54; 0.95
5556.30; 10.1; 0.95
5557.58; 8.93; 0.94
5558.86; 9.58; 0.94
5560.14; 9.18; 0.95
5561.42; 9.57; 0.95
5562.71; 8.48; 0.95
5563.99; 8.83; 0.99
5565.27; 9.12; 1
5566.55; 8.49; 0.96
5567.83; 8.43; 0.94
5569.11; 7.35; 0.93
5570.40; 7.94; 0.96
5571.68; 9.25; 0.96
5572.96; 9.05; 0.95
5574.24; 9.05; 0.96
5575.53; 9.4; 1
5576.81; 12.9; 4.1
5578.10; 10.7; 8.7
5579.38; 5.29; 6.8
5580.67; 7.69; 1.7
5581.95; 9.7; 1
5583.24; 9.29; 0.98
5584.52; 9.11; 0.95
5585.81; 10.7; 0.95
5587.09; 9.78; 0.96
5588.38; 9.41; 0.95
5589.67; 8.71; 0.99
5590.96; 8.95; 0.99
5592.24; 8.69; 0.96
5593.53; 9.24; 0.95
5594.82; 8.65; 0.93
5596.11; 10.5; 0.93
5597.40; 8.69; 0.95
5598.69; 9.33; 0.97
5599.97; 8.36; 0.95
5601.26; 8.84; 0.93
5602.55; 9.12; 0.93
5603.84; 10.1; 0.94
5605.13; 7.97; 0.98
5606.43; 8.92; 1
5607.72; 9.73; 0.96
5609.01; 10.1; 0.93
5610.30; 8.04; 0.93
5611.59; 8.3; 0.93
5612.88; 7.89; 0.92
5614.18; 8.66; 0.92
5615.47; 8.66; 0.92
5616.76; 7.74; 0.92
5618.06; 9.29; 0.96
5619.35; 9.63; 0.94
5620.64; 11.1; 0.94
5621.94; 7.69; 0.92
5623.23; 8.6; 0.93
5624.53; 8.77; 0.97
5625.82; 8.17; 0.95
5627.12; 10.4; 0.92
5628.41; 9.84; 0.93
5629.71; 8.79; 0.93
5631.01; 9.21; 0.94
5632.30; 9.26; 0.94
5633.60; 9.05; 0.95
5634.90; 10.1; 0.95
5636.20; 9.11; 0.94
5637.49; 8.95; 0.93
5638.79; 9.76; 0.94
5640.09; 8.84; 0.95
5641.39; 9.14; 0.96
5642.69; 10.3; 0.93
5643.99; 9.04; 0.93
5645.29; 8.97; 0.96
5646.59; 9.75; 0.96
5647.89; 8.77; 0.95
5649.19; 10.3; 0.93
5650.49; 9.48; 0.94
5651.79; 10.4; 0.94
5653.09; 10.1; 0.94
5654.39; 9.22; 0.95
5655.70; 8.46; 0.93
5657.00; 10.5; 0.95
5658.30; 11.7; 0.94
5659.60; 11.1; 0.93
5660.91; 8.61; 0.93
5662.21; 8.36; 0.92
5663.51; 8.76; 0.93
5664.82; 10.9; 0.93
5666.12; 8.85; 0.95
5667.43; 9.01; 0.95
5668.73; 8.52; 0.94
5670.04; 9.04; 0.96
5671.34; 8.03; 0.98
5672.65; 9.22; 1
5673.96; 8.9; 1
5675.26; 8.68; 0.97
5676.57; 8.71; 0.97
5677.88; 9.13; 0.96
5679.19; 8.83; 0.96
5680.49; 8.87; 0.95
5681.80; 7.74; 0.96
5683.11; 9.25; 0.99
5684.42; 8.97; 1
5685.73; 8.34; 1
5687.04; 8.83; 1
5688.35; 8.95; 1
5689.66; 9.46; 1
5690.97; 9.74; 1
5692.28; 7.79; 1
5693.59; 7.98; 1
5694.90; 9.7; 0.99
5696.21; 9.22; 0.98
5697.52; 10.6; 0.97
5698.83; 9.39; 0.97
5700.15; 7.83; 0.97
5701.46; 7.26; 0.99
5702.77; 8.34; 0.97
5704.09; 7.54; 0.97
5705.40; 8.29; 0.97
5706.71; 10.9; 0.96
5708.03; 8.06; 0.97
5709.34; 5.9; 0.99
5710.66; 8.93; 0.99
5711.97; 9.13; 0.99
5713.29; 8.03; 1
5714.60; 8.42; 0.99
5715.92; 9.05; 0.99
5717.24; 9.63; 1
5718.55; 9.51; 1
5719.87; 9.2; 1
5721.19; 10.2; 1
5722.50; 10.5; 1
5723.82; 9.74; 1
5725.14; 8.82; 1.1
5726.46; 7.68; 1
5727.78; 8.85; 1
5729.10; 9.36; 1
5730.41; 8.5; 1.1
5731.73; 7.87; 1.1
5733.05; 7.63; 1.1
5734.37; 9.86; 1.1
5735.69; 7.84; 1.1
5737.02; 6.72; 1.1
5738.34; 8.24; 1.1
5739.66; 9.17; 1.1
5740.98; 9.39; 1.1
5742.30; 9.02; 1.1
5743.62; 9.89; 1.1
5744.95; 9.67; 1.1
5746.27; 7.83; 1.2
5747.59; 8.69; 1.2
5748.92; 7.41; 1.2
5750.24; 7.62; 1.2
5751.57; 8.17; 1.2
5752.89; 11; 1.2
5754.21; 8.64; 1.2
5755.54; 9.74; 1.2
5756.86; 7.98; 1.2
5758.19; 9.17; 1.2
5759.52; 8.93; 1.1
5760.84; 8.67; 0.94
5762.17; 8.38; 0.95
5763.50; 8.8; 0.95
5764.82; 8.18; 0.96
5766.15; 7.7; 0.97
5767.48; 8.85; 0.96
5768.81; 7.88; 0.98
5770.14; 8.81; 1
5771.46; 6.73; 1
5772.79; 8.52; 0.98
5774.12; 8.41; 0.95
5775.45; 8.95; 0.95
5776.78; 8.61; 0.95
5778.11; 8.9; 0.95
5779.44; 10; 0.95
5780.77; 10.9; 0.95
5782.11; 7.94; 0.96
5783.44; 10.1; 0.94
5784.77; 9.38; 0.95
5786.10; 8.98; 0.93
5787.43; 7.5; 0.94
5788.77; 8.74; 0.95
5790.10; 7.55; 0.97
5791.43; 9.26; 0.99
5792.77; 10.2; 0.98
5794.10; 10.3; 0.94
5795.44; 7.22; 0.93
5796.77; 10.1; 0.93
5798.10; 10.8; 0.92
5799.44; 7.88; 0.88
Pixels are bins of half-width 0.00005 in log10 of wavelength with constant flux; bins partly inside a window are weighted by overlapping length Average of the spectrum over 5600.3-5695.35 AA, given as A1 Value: 9.13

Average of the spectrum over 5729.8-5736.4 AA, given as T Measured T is 8.32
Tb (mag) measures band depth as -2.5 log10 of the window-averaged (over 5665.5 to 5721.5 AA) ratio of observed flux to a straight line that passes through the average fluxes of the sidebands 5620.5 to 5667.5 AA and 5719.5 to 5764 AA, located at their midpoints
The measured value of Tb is 0.04 mag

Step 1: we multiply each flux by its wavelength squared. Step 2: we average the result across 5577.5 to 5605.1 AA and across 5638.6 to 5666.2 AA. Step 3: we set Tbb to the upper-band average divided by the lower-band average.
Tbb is 1.08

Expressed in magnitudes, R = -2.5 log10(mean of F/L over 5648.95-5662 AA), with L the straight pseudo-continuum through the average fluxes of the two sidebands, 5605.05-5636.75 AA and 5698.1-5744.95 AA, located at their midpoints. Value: -0.12 mag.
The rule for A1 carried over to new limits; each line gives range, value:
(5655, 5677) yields 9.26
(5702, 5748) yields 8.75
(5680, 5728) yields 8.83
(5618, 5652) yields 9.35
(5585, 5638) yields 9.1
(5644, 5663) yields 9.67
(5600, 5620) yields 8.85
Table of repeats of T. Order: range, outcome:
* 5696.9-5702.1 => 8.76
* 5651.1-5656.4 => 9.55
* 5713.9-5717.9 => 9.03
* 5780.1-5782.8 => 9.41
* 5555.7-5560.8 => 9.44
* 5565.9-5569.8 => 8.09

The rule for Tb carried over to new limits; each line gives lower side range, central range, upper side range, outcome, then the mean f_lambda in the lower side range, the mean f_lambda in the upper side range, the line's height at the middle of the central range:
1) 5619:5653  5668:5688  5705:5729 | 0.05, 9.37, 8.95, 9.15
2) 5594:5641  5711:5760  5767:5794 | 0.01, 9.06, 8.84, 8.9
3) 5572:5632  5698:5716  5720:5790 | 0.06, 9.11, 8.74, 8.86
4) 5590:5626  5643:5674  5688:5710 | -0.08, 8.93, 8.64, 8.77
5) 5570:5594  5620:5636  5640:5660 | 0.04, 9.22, 9.77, 9.59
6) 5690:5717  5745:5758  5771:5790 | 0.01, 8.63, 8.82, 8.75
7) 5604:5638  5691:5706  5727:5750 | 0.02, 9.01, 8.56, 8.72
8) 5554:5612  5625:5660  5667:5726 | -0.07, 9.09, 8.84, 8.96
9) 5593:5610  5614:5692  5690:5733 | -0.02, 9.17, 8.8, 9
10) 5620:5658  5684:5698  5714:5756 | 0.01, 9.4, 8.87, 9.11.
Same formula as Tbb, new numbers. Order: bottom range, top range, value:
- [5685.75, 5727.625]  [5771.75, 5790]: 1.03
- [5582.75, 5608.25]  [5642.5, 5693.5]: 1.03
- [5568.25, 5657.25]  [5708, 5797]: 1.00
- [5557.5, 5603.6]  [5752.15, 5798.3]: 1.05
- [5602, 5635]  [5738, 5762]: 1.03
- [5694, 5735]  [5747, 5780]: 0.99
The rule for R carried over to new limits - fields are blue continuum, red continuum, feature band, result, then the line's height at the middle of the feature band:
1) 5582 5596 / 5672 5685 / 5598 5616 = 0.04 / 9.22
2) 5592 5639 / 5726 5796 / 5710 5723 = -0.05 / 8.8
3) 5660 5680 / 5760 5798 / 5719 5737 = 0.00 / 8.86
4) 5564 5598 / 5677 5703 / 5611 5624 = 0.03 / 8.99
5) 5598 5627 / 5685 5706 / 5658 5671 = -0.07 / 8.78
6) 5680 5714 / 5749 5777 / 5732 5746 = -0.01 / 8.58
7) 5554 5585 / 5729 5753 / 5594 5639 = -0.02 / 8.91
